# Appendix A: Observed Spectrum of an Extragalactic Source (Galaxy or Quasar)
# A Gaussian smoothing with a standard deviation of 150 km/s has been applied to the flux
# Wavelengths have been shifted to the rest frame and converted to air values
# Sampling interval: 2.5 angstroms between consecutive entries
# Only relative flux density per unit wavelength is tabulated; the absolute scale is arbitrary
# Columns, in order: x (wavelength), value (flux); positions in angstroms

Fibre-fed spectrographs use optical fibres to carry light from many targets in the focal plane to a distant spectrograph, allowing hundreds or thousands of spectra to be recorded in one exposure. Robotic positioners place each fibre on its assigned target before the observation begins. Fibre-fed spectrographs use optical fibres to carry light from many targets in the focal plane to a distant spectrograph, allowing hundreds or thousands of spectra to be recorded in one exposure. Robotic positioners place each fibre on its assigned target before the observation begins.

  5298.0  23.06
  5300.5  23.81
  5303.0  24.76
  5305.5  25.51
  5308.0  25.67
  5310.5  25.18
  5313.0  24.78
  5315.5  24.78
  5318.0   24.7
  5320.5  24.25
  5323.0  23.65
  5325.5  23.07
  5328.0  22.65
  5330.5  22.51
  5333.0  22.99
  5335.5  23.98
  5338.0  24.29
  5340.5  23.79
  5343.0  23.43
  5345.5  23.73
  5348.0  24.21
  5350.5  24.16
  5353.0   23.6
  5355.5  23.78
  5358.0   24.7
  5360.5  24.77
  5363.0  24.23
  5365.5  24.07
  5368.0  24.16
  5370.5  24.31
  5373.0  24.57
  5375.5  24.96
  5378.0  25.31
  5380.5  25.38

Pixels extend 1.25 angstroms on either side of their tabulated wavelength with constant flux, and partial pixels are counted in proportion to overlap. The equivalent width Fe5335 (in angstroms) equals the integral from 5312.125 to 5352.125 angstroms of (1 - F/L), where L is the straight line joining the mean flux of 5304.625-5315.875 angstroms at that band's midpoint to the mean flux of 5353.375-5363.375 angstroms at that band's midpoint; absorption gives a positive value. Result 1.6 angstroms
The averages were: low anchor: 25.2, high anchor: 24.3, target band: 23.8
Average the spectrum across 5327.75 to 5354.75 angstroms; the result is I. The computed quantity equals 23.6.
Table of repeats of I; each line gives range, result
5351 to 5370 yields 24.2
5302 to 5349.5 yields 24.1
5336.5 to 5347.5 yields 23.8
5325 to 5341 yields 23.3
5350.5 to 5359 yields 24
